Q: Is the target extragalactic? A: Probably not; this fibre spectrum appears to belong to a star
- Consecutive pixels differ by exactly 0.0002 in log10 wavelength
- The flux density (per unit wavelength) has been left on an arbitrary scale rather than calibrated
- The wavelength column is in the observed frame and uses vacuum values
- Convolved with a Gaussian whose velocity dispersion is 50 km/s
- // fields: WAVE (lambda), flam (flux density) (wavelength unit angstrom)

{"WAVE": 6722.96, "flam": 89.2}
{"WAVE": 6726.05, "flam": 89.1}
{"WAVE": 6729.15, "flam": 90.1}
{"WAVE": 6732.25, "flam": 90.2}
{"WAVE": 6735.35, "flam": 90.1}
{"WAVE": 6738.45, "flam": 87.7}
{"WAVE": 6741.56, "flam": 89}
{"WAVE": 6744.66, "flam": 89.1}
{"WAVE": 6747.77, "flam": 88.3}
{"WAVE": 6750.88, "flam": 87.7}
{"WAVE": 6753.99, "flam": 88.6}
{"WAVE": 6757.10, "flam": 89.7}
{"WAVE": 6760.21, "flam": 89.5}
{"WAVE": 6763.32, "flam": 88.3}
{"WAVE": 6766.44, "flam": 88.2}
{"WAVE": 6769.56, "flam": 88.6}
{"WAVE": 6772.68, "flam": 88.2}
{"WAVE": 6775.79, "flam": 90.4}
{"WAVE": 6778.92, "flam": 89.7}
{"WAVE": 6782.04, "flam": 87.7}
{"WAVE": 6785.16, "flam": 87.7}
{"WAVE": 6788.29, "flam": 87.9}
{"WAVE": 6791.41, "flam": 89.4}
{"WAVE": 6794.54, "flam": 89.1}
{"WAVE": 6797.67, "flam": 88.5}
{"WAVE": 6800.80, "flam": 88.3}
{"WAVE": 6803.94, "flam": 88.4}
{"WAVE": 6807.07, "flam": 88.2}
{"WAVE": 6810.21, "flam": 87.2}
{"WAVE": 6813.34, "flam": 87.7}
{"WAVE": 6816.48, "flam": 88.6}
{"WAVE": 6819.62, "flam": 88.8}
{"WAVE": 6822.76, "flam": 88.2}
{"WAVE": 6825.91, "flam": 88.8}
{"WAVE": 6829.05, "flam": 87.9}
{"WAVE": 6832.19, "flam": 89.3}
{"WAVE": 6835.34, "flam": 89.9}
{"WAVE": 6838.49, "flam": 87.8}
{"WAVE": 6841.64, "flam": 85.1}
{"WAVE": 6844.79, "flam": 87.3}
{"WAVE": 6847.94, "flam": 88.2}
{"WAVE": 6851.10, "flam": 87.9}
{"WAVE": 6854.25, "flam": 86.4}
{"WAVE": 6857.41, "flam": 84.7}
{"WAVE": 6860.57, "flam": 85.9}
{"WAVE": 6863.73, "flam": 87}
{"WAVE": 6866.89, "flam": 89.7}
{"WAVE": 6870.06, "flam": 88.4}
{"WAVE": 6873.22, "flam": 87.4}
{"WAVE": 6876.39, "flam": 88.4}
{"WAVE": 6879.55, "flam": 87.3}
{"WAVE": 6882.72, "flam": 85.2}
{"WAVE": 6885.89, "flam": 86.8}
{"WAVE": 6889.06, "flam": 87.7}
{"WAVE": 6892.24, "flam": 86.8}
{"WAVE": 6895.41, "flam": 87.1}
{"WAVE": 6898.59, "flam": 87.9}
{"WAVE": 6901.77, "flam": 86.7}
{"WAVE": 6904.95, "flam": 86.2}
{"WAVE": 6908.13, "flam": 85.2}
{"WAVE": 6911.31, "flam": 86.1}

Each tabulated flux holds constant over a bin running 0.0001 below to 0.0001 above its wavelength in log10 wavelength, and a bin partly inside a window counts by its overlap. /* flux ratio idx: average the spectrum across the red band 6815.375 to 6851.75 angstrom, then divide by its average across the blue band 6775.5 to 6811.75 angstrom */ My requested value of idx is 1.0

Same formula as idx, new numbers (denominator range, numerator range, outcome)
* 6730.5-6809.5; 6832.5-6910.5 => 0.98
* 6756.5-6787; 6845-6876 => 0.98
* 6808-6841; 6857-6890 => 0.99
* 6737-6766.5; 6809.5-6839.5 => 1.00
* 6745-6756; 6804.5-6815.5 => 0.99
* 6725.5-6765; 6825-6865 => 0.98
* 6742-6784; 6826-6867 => 0.99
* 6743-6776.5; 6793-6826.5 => 0.99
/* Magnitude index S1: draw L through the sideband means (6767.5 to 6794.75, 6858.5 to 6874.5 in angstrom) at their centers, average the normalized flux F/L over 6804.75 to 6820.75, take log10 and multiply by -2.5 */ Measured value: 0.00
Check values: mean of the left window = 88.7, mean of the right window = 87.6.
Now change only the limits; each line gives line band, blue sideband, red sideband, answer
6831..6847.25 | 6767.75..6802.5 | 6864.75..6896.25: 0.00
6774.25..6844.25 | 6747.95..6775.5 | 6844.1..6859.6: -0.01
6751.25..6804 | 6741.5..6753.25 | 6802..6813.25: -0.01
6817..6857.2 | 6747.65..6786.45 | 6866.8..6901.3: 0.00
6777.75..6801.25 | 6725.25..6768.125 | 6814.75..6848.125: 0.00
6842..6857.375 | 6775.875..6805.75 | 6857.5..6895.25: 0.01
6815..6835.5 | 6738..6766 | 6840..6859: -0.02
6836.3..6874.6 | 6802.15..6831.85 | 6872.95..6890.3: 0.00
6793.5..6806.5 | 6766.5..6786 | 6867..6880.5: 0.00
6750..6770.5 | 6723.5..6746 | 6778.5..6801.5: 0.00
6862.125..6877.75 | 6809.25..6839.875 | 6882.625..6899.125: -0.01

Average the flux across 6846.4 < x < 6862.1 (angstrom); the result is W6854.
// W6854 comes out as 86.6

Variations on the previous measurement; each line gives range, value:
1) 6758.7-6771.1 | 88.6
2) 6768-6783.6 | 88.9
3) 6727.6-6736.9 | 90.1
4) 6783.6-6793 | 88.4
